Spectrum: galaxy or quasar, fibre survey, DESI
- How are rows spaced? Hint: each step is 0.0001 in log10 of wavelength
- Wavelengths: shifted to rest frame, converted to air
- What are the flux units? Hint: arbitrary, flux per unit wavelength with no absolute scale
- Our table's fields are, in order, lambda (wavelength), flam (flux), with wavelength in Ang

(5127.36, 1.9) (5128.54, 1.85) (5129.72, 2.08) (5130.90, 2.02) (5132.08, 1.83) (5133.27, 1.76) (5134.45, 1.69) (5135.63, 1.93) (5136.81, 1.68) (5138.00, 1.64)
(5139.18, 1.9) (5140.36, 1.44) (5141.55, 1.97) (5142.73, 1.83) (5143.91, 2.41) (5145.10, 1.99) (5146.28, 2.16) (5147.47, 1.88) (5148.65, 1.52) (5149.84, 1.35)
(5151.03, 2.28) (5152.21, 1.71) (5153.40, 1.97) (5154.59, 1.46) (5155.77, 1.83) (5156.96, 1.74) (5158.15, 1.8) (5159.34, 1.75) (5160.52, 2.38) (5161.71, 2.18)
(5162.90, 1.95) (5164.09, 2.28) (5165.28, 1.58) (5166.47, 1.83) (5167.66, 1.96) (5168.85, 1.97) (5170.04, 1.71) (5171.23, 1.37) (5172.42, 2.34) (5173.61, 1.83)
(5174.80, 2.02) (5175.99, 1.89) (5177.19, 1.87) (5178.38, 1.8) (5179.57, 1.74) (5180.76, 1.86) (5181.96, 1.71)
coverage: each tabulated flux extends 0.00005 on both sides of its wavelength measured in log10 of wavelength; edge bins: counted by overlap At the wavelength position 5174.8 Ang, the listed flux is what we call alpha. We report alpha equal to 2.02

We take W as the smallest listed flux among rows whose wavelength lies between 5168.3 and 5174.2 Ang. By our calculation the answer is 1.37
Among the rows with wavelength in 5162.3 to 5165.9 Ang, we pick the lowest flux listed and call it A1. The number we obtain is 1.58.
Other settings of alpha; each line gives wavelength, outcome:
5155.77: 1.83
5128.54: 1.85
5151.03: 2.28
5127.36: 1.9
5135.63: 1.93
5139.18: 1.9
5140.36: 1.44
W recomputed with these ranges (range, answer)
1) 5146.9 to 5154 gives 1.35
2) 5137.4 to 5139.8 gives 1.64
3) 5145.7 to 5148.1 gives 1.88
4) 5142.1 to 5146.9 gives 1.83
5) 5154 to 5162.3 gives 1.46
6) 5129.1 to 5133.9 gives 1.76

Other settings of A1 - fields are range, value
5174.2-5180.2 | 1.74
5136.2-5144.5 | 1.44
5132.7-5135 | 1.69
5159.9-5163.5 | 1.95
